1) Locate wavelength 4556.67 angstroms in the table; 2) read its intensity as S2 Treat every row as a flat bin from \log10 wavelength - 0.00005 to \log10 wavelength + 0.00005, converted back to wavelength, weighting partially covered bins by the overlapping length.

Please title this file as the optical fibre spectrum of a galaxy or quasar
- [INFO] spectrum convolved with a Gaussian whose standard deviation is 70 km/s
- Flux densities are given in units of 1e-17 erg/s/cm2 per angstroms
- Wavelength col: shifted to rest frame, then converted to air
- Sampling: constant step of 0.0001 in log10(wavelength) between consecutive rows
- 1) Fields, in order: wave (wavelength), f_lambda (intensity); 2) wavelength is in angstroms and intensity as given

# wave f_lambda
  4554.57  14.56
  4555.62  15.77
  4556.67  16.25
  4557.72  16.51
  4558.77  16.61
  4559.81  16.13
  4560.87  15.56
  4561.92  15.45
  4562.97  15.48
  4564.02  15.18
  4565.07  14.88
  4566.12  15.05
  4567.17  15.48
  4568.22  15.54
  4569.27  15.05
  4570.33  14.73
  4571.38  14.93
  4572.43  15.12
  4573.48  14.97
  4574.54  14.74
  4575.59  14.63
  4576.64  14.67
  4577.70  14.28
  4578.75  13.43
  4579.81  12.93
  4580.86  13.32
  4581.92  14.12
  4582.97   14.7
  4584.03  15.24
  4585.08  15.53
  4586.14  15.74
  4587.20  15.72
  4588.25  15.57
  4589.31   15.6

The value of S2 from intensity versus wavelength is 16.25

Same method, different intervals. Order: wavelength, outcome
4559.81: 16.13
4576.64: 14.67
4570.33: 14.73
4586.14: 15.74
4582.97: 14.7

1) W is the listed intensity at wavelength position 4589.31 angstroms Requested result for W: 15.6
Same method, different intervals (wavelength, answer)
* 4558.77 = 16.61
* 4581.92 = 14.12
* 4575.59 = 14.63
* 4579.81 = 12.93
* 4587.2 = 15.72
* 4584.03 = 15.24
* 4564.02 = 15.18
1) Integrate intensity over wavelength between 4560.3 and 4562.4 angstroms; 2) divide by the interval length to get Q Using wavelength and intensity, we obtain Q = 15.4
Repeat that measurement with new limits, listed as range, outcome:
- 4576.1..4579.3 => 14.1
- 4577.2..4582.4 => 13.6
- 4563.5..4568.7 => 15.2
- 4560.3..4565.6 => 15.3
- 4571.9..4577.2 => 14.8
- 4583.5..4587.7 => 15.5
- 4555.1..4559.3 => 16.3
